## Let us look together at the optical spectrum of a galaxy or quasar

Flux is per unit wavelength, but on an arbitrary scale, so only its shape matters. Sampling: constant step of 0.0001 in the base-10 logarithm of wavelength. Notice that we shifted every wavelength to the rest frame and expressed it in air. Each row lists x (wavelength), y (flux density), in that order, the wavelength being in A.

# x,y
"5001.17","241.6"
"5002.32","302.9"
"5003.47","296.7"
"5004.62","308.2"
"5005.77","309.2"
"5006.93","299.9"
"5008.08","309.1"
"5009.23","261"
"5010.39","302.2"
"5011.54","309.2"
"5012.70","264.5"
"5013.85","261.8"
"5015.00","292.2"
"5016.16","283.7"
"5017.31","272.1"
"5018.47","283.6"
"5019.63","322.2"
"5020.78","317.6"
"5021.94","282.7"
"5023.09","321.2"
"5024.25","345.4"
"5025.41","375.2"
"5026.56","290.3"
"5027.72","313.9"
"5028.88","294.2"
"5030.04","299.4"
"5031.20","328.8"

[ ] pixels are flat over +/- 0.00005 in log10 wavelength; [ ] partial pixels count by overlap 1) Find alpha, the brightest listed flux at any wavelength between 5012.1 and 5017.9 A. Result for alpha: 292.2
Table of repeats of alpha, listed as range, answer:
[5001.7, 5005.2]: 308.2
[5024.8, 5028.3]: 375.2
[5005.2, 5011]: 309.2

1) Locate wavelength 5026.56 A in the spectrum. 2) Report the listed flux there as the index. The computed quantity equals 290.3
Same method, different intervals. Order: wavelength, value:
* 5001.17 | 241.6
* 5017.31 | 272.1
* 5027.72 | 313.9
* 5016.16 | 283.7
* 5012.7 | 264.5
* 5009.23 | 261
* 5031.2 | 328.8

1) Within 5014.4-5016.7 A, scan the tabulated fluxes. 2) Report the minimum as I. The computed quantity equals 283.7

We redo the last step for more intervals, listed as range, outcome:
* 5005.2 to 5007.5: 299.9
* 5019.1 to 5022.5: 282.7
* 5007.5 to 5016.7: 261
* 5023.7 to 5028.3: 290.3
